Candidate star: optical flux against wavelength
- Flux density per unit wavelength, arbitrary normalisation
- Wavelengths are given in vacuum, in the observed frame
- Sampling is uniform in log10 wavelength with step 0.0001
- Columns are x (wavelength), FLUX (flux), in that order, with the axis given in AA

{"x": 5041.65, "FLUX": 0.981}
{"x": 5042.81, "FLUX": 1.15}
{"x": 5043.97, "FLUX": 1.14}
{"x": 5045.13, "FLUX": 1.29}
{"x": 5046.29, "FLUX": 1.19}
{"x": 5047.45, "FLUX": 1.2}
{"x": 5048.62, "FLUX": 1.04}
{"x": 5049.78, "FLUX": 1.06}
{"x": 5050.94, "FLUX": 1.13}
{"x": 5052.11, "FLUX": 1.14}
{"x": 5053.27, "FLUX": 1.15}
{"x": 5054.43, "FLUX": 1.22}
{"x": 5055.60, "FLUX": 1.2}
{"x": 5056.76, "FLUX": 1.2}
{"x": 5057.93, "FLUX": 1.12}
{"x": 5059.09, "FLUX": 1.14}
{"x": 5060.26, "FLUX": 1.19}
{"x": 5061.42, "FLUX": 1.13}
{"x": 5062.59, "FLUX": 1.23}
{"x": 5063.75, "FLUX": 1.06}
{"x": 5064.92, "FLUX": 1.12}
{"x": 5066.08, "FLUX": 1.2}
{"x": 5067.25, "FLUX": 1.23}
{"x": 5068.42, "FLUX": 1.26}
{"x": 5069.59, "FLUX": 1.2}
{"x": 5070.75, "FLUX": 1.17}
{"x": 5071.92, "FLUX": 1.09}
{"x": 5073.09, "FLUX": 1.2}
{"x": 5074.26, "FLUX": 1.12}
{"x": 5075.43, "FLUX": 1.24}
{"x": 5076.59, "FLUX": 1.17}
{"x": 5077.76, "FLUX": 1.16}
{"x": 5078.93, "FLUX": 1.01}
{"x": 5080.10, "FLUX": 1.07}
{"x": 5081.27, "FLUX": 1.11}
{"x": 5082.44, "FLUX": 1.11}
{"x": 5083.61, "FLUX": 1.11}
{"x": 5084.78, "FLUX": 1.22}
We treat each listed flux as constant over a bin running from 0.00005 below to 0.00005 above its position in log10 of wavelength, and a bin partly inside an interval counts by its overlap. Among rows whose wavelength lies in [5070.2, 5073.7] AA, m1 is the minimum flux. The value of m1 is 1.09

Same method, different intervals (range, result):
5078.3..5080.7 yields 1.01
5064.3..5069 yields 1.12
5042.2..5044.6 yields 1.14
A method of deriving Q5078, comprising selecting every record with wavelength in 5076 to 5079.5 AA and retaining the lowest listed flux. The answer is 1.01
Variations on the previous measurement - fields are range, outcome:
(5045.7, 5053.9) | 1.04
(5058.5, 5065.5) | 1.06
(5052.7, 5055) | 1.15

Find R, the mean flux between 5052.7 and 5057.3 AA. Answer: 1.19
